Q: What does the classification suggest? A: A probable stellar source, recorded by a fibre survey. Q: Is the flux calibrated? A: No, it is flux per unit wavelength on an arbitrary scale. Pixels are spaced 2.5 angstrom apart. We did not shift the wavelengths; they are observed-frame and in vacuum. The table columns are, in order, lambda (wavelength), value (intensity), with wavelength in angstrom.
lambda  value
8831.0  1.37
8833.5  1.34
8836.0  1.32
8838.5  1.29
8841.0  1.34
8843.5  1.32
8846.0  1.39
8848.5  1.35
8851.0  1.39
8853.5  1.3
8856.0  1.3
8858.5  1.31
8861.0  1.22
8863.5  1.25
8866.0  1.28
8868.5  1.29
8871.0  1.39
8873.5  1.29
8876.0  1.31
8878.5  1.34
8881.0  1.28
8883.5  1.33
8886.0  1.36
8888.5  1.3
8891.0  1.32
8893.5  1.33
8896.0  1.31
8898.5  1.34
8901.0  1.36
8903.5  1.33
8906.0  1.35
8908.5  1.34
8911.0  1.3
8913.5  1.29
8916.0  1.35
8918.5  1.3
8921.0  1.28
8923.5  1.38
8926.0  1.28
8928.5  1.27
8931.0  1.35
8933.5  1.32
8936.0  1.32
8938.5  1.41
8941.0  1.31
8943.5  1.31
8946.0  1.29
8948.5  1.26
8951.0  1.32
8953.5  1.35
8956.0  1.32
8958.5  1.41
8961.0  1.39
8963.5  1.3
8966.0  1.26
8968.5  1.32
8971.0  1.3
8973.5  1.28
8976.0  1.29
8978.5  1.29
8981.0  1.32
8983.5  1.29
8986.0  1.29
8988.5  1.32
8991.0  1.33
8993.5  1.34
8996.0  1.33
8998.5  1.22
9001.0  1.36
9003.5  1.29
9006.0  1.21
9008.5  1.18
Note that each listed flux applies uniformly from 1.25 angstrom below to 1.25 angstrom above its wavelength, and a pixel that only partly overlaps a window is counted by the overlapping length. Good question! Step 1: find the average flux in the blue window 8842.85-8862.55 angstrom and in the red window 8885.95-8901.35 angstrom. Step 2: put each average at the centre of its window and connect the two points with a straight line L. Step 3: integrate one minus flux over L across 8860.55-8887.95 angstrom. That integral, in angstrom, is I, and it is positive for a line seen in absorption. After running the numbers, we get 0.4 angstrom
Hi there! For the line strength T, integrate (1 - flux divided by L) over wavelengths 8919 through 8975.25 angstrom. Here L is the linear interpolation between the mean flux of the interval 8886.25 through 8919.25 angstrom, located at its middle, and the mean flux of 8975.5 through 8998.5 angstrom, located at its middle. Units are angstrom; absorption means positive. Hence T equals -0.13 angstrom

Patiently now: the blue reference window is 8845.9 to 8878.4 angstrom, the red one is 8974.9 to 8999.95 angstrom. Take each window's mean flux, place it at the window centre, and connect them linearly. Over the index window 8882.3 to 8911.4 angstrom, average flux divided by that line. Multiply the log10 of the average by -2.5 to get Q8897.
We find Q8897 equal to -0.02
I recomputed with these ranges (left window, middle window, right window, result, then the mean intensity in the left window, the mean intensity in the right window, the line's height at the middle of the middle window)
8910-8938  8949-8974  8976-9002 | -0.3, 1.32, 1.31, 1.31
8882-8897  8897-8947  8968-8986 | -0.4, 1.32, 1.3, 1.31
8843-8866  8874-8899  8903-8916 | 0.0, 1.31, 1.32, 1.32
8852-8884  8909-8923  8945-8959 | 0.0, 1.3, 1.32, 1.31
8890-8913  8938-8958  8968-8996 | -0.1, 1.33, 1.31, 1.32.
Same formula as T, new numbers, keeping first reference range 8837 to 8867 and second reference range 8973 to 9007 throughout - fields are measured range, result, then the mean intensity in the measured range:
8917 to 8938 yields -0.2 angstrom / 1.32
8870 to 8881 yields -0.1 angstrom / 1.33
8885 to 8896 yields -0.1 angstrom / 1.32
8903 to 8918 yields -0.2 angstrom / 1.33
